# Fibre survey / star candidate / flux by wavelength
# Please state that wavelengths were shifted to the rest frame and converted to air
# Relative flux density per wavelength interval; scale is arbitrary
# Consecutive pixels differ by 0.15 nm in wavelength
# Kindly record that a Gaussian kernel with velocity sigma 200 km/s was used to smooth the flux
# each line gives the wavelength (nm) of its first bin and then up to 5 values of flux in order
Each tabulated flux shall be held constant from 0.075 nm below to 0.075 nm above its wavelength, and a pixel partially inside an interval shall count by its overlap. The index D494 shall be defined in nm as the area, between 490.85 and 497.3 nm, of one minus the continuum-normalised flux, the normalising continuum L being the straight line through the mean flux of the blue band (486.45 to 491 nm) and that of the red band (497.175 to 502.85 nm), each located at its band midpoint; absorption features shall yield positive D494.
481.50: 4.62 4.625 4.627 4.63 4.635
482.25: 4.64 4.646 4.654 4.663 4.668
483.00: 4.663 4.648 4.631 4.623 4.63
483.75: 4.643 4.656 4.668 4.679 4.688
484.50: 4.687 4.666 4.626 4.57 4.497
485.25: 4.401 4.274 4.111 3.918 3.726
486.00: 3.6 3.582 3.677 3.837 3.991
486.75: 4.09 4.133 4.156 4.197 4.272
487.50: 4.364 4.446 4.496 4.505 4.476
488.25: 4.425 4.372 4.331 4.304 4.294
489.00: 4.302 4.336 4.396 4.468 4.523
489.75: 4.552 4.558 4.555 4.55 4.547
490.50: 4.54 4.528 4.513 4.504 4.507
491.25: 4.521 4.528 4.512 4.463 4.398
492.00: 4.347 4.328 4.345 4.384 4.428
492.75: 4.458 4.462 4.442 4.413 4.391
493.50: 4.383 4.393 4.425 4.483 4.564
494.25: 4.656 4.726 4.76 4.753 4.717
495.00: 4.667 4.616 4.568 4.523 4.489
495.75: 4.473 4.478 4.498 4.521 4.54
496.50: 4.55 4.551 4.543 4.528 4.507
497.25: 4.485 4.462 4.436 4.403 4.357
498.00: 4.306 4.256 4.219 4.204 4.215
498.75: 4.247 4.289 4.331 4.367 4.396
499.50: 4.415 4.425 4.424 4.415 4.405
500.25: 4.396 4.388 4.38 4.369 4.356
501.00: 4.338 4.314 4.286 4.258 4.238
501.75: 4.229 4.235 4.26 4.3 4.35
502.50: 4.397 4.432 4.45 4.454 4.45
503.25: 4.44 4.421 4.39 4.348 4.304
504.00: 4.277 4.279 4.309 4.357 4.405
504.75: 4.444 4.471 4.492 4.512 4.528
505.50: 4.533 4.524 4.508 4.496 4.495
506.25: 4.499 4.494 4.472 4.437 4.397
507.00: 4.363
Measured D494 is -0.21 nm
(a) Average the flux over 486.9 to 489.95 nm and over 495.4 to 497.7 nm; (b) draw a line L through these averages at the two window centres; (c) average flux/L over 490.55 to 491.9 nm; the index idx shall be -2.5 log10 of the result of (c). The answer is -0.02 mag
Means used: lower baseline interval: 4.38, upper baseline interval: 4.5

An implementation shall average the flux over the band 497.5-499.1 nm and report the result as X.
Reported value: 4.29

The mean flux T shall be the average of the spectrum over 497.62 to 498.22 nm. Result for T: 4.33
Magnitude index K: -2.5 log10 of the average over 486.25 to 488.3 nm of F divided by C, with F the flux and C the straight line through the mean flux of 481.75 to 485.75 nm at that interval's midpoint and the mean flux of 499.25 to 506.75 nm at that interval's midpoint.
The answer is 0.08 mag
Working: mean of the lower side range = 4.58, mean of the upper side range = 4.4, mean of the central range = 4.22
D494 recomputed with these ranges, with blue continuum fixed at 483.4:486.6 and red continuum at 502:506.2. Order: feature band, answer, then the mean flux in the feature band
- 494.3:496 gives -0.096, 4.61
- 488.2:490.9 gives -0.071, 4.45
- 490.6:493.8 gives -0.065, 4.44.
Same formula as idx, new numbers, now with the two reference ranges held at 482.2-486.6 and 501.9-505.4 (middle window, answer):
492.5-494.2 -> -0.01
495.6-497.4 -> -0.03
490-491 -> -0.03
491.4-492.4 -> 0.00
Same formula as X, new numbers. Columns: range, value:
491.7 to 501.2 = 4.44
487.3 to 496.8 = 4.48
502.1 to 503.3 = 4.41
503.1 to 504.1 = 4.37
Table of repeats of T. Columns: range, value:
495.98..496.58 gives 4.53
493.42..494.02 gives 4.42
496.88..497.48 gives 4.49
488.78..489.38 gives 4.33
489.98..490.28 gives 4.55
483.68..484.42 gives 4.67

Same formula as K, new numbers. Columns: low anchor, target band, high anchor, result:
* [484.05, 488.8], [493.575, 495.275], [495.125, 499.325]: -0.06 mag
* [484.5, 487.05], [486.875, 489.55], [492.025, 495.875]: -0.03 mag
